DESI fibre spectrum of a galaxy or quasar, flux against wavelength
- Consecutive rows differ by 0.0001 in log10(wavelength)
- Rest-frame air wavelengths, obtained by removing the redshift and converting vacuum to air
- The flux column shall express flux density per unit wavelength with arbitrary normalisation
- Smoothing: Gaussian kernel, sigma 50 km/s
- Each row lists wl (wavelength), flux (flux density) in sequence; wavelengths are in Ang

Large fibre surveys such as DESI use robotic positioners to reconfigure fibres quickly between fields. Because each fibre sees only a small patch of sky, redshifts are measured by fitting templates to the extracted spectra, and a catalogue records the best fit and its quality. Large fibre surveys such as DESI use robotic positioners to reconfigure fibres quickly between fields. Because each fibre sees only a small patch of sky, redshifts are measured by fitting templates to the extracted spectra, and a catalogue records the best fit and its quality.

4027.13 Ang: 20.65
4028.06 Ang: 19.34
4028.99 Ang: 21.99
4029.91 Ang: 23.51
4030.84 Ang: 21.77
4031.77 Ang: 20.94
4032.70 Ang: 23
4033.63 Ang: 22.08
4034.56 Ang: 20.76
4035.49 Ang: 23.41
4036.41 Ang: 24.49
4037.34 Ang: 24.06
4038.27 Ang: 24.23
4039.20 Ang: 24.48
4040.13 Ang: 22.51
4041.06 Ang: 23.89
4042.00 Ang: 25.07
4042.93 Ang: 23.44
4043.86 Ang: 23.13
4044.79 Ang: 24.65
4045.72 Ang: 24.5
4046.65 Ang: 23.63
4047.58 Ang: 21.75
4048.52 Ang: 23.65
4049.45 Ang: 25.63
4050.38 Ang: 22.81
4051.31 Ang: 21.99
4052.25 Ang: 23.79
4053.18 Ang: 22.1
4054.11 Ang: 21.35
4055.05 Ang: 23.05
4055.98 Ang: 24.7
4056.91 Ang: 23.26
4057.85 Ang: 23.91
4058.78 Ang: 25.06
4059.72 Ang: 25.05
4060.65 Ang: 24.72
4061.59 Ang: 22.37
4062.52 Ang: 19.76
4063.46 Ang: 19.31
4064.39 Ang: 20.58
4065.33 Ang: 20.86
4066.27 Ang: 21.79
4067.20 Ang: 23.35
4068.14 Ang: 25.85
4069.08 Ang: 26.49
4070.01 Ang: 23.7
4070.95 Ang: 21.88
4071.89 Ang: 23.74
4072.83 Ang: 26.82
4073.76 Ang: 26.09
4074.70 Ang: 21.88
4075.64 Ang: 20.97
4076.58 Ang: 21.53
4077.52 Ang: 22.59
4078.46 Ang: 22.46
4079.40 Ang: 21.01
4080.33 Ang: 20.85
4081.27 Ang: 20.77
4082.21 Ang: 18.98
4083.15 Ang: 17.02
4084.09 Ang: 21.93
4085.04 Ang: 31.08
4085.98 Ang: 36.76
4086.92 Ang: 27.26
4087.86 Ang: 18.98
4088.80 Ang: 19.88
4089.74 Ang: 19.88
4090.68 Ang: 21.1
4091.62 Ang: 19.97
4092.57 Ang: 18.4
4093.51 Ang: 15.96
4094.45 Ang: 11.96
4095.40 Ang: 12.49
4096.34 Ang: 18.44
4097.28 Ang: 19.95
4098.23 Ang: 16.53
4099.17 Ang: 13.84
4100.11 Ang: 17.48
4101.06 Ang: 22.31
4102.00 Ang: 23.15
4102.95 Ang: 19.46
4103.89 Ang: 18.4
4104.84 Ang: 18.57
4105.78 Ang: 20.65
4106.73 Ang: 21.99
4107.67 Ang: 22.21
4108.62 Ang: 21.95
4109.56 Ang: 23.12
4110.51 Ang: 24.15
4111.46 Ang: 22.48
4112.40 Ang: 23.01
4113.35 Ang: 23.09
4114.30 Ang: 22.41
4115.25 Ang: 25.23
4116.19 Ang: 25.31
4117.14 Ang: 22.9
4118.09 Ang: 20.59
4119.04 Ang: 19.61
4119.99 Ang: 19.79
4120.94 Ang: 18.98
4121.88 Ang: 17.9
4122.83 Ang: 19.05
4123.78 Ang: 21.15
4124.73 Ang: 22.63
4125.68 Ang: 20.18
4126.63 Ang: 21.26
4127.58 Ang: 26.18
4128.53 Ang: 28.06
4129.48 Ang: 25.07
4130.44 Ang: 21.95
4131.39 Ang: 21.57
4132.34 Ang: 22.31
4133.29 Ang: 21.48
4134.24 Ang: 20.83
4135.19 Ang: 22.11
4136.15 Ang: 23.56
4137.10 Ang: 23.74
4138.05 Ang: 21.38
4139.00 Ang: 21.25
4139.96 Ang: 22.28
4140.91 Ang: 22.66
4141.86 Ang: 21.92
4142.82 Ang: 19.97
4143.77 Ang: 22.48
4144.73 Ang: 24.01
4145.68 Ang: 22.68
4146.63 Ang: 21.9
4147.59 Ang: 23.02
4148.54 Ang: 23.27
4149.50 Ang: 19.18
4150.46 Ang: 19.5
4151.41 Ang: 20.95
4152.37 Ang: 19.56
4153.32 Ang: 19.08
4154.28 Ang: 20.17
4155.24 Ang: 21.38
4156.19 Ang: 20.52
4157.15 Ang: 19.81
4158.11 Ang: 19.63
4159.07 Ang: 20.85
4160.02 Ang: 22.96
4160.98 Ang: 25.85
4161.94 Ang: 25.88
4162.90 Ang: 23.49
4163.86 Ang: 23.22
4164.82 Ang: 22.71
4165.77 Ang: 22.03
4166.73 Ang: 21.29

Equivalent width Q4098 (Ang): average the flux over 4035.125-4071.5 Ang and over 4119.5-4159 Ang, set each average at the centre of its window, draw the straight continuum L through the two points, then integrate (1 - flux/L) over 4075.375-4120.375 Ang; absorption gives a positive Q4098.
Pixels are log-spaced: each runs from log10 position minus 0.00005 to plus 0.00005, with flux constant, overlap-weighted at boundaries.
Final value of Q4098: 2.81 Ang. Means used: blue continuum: 23.3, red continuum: 21.6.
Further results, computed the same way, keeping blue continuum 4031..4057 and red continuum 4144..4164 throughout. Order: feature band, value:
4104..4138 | 0.16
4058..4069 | 0.11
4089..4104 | 2.95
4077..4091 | 0.00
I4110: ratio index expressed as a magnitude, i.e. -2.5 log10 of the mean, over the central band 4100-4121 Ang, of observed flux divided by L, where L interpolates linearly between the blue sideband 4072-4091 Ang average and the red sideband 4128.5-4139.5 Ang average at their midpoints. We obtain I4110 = 0.05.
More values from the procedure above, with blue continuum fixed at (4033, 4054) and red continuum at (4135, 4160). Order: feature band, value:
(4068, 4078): -0.039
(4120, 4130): -0.004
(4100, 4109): 0.078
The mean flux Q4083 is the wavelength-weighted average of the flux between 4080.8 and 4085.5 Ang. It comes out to 21.9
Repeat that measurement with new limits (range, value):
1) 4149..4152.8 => 19.8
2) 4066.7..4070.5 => 24.8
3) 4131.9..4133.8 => 21.9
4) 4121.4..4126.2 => 20.2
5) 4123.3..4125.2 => 21.9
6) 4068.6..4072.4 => 24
